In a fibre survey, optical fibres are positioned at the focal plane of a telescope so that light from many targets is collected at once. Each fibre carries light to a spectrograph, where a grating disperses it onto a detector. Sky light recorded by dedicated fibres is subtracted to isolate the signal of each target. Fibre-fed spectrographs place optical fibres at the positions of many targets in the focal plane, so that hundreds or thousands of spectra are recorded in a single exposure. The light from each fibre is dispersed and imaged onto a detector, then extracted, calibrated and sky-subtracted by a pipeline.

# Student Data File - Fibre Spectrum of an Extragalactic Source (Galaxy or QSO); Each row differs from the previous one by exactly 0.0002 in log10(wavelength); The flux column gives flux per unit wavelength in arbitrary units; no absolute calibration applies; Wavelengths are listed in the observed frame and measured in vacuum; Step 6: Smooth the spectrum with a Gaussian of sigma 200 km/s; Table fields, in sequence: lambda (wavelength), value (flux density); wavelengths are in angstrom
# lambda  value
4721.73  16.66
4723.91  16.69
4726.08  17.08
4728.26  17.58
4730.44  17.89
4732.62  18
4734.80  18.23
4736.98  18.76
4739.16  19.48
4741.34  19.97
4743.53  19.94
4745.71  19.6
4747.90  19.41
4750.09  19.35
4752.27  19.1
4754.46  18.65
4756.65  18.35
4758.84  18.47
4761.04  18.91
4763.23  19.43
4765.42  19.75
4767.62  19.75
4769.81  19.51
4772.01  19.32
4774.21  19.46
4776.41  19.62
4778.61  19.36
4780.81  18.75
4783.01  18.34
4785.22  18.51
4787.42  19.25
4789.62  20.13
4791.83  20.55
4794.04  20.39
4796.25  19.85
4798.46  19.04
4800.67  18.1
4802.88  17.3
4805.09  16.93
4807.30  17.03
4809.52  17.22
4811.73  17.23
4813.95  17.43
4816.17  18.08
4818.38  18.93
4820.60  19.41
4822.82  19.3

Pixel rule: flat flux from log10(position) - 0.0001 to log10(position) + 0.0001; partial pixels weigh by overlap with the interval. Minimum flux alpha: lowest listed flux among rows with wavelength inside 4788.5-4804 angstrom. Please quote 17.3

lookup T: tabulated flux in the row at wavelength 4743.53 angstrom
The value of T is 19.94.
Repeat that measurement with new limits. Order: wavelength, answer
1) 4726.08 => 17.08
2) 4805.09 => 16.93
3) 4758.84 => 18.47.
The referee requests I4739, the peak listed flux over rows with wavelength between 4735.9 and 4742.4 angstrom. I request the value 19.97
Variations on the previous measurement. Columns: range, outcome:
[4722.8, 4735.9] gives 18.23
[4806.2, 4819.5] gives 18.93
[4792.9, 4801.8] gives 20.39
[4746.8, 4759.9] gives 19.41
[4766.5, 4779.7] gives 19.75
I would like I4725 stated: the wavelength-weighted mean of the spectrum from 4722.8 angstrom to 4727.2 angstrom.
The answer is 16.9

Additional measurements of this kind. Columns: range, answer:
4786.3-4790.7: 19.7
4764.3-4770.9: 19.7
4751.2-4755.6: 18.9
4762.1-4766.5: 19.6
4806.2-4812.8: 17.2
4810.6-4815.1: 17.3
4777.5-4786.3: 18.7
